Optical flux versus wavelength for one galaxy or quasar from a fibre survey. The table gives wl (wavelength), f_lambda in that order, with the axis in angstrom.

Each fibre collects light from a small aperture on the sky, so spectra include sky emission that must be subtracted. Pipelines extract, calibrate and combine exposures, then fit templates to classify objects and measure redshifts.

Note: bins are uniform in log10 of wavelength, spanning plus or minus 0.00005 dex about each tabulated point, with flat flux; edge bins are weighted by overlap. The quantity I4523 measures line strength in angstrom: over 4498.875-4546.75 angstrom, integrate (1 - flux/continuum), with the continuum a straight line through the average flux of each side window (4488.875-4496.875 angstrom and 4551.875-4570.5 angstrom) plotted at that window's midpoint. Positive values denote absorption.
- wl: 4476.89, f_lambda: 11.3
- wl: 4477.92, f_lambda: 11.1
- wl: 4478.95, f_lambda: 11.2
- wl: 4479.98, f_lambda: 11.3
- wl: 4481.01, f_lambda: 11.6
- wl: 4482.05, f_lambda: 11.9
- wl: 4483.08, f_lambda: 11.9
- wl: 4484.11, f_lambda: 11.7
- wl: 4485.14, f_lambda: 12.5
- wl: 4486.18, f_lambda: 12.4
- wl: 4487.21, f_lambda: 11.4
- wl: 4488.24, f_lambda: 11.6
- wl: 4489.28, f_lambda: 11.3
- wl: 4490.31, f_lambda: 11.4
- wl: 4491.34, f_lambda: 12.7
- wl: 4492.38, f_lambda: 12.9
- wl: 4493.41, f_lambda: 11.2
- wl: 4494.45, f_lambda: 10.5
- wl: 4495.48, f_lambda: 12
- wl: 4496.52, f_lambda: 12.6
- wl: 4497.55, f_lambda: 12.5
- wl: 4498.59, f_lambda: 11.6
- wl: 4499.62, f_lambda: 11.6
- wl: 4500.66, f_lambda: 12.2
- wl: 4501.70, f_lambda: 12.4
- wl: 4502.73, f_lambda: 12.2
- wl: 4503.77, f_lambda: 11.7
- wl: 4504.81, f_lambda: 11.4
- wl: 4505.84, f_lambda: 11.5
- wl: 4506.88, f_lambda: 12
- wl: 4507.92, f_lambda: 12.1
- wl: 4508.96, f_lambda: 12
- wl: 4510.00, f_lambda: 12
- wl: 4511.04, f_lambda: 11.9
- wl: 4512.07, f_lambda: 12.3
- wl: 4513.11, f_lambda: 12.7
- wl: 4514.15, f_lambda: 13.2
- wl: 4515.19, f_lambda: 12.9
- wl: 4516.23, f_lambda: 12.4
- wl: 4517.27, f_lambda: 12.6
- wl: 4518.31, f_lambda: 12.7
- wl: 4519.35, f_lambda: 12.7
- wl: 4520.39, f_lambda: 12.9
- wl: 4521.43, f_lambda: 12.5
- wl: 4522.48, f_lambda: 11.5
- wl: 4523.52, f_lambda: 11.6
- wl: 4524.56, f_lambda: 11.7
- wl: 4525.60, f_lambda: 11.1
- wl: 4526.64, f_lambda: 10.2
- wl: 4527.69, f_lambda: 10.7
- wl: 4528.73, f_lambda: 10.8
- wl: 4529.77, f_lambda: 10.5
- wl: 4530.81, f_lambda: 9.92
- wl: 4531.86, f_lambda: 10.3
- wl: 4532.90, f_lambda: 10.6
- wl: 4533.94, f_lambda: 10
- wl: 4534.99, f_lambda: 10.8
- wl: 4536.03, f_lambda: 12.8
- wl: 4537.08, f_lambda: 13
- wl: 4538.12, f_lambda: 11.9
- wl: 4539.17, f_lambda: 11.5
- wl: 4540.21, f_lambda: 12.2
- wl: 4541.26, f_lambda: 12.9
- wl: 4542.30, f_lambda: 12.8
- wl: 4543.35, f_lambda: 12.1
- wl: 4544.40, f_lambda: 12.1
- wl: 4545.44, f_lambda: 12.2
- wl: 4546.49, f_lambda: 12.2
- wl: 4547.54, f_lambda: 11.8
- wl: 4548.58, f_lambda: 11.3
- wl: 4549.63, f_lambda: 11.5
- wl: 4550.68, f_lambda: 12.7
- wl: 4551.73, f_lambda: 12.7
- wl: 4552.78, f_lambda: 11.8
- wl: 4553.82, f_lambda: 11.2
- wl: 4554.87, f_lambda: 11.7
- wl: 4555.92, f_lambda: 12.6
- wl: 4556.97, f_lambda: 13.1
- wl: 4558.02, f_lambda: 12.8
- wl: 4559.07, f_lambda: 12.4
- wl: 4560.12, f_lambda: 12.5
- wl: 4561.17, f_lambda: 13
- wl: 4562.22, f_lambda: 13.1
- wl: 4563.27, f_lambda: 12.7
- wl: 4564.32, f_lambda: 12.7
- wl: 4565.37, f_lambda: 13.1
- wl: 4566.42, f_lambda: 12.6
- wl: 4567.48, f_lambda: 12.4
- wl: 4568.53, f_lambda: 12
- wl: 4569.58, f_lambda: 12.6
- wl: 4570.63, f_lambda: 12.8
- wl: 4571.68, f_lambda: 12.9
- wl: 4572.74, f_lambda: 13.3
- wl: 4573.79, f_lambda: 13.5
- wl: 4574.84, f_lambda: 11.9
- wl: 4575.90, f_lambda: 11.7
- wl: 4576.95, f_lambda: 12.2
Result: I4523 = 1.0 angstrom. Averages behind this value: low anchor 11.8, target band 11.9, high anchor 12.5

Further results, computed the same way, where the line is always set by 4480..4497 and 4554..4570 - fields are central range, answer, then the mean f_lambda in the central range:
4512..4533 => 0.8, 11.7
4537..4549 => 0.2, 12.1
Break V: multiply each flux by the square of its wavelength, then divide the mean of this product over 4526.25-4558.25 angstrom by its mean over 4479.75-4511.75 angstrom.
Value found 1.01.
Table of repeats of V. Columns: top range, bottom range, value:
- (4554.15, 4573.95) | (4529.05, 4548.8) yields 1.10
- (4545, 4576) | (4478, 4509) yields 1.08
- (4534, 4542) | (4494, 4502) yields 1.03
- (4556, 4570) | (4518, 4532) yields 1.13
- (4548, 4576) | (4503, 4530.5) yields 1.07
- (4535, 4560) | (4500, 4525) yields 1.02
